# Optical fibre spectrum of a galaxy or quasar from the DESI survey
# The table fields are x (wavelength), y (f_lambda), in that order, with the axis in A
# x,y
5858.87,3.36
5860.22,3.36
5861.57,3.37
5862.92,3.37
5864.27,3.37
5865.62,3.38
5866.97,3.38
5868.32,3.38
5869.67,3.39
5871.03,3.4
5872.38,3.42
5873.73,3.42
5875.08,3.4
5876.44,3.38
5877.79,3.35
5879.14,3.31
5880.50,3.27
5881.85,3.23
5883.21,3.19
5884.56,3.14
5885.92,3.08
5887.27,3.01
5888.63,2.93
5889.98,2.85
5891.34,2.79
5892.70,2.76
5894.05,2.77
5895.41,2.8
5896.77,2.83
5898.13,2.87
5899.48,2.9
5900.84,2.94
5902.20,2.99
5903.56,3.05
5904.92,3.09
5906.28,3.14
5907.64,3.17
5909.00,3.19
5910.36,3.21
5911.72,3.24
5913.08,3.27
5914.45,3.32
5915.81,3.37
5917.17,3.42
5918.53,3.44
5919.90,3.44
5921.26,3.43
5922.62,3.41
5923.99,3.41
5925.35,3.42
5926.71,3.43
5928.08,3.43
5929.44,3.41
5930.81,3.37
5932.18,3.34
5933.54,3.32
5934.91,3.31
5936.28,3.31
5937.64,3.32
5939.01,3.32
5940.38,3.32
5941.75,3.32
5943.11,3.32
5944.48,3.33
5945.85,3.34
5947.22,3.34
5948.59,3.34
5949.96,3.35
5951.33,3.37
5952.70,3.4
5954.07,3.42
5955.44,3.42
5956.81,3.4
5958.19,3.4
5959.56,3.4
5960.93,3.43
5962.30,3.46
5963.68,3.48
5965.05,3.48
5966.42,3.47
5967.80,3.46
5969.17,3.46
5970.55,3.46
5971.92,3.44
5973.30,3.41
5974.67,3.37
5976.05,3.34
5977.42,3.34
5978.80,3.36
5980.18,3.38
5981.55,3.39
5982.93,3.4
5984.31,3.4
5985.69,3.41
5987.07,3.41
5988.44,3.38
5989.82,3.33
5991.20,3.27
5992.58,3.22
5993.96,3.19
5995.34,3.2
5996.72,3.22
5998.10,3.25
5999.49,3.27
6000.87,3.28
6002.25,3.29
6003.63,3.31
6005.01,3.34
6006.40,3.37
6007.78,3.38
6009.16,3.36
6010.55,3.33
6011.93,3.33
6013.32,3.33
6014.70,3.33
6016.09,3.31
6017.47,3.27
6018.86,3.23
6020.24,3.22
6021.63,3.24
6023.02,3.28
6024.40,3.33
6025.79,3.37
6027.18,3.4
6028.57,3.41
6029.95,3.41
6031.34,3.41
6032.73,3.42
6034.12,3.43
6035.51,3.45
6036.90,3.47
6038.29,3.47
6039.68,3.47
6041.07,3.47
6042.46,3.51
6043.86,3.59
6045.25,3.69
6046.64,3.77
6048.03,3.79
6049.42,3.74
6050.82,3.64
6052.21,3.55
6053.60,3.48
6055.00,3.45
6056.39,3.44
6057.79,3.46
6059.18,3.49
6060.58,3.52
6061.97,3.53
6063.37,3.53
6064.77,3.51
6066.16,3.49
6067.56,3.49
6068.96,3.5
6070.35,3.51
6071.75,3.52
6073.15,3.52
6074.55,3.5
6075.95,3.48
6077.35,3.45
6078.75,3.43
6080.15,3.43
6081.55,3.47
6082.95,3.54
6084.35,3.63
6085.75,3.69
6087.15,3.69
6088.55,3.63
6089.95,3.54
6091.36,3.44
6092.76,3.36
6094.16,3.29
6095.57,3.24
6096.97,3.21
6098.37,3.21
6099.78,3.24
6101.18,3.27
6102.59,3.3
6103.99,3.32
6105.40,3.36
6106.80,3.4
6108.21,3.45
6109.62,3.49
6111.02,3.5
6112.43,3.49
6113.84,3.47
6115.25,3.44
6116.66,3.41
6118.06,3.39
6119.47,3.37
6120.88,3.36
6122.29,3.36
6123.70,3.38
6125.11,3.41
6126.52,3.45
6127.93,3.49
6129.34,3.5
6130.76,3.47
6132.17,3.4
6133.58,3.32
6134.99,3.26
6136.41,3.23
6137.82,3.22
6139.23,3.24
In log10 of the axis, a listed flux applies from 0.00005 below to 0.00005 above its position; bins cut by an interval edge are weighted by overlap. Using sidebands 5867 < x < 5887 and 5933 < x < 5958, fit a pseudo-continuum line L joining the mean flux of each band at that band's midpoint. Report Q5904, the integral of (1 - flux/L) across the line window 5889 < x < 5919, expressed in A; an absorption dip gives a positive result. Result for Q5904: 2.38 A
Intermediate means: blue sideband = 3.31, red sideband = 3.35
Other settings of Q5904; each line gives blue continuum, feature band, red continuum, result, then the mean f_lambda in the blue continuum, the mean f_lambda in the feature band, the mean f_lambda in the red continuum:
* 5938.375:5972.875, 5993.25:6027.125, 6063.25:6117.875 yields 1.21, 3.4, 3.29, 3.45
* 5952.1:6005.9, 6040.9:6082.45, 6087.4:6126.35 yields -1.87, 3.37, 3.53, 3.39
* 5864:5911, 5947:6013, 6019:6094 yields -0.70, 3.13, 3.36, 3.49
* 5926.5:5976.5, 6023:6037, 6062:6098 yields 0.18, 3.39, 3.4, 3.48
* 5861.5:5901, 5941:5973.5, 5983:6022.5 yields -1.56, 3.16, 3.4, 3.3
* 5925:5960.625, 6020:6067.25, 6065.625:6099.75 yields -0.69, 3.36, 3.49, 3.46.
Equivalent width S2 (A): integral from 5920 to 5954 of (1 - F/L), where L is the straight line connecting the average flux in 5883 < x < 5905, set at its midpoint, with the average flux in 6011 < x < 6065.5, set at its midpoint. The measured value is -3.0 A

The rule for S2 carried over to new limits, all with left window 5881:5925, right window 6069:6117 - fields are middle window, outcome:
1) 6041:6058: -1.13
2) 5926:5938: -0.73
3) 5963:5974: -0.78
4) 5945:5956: -0.59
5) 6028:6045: -0.62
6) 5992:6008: 0.04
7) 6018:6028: 0.07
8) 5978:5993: -0.48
